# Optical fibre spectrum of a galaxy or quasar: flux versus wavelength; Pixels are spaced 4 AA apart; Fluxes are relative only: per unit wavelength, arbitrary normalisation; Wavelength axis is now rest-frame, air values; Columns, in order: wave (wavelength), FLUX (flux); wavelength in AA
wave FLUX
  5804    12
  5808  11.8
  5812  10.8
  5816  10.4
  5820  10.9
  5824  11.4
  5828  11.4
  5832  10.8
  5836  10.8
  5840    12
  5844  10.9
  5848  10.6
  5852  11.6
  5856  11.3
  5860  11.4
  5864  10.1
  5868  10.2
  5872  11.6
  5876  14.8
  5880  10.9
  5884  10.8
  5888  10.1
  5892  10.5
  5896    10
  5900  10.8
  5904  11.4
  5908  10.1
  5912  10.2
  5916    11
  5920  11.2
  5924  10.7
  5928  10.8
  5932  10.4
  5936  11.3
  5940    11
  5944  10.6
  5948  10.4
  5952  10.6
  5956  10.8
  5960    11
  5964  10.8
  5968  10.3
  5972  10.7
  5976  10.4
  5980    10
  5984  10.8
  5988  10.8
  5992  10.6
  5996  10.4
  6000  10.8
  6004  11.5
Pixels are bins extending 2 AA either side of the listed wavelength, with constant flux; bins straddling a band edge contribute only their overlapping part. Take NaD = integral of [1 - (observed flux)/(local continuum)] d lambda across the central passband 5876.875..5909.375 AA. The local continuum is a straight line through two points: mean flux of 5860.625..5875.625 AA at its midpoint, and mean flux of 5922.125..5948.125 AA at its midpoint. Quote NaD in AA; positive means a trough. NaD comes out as 0.8 AA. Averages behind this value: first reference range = 11.2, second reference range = 10.8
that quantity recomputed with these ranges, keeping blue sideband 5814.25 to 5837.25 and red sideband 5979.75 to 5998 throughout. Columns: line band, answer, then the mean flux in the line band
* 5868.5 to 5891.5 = -1.4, 11.5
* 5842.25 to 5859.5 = -0.4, 11.1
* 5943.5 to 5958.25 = 0.1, 10.6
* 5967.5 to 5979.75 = 0.2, 10.4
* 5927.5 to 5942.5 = -0.2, 10.9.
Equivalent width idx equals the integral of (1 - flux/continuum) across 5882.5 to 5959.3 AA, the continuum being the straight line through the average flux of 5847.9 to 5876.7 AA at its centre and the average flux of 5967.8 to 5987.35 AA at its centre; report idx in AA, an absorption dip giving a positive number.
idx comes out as 1.6 AA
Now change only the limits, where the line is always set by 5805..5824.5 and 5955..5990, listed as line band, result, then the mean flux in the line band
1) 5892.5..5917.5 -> 0.57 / 10.6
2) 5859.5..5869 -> 0.40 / 10.5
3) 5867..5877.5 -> -1.30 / 12.3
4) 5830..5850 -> -0.02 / 11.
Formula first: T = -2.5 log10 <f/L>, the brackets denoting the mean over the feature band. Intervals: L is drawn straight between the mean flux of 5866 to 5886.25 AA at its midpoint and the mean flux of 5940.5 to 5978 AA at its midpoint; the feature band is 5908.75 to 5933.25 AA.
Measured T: 0.04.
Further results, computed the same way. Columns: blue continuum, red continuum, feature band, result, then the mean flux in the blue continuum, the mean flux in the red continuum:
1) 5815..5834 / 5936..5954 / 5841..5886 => -0.04 mag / 11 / 10.7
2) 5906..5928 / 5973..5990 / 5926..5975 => -0.01 mag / 10.7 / 10.5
